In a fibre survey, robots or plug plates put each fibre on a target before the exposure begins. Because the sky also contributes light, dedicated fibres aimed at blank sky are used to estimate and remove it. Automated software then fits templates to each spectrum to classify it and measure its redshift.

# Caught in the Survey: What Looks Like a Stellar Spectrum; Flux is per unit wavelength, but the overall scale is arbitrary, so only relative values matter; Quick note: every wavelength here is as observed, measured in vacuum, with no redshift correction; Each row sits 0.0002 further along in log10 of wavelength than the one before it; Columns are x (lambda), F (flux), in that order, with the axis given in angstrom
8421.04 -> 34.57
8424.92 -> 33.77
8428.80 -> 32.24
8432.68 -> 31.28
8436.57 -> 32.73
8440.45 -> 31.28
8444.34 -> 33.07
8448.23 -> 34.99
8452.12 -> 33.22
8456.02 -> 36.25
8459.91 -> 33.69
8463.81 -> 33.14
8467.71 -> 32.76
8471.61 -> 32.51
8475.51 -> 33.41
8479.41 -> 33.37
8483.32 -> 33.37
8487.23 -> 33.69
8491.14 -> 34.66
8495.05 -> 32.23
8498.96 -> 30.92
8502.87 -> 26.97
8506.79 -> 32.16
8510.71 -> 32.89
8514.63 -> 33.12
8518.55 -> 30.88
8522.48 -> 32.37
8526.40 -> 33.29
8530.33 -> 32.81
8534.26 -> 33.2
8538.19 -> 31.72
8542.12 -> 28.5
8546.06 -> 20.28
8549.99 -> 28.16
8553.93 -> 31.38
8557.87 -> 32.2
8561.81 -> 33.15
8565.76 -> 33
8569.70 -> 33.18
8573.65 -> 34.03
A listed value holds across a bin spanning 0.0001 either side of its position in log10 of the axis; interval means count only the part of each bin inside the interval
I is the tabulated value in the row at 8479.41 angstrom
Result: 33.37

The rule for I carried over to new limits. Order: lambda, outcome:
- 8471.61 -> 32.51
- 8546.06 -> 20.28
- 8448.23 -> 34.99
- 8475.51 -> 33.41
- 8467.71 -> 32.76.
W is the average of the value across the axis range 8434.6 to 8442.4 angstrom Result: 32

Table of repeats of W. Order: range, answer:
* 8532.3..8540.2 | 32.5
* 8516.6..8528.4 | 32.2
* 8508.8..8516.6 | 33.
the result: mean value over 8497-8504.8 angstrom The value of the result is 29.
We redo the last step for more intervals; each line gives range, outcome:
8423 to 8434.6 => 32.4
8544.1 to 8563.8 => 29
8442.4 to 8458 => 34.4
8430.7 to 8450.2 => 32.7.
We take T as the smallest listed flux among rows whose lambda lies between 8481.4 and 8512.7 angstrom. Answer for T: 26.97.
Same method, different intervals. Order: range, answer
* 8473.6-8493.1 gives 33.37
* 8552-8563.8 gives 31.38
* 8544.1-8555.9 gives 20.28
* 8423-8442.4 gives 31.28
